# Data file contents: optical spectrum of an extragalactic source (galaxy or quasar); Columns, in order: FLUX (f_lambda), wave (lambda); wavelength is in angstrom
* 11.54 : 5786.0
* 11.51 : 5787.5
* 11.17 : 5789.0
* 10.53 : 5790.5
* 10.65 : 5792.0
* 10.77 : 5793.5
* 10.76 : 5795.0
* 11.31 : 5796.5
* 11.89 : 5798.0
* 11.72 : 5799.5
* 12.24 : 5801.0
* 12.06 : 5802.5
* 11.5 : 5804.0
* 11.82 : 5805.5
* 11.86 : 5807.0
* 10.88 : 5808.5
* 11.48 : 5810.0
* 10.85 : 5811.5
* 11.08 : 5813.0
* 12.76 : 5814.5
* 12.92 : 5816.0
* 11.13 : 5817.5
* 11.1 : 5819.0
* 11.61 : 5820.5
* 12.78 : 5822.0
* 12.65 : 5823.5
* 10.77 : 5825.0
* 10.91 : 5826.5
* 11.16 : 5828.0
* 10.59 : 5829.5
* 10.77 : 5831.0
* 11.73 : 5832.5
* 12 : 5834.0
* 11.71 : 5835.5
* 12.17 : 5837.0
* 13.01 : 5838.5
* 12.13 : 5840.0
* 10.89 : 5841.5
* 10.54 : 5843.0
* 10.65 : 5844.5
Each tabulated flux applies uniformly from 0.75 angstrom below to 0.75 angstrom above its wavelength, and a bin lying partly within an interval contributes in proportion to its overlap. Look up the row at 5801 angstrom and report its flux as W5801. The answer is 12.24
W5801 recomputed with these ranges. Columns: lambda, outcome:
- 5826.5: 10.91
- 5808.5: 10.88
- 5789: 11.17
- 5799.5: 11.72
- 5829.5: 10.59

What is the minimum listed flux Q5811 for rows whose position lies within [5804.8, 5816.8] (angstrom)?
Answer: 10.85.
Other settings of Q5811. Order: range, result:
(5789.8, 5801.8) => 10.53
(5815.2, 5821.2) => 11.1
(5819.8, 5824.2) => 11.61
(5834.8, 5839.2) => 11.71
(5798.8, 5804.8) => 11.5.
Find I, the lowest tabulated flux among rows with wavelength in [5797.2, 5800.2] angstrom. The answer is 11.72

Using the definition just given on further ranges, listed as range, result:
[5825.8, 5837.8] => 10.59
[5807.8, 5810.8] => 10.88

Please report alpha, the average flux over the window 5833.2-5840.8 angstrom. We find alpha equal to 12.2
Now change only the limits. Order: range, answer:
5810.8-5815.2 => 11.6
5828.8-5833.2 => 11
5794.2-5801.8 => 11.6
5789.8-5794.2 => 10.7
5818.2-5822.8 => 11.8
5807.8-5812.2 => 11.1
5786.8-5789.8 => 11.3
